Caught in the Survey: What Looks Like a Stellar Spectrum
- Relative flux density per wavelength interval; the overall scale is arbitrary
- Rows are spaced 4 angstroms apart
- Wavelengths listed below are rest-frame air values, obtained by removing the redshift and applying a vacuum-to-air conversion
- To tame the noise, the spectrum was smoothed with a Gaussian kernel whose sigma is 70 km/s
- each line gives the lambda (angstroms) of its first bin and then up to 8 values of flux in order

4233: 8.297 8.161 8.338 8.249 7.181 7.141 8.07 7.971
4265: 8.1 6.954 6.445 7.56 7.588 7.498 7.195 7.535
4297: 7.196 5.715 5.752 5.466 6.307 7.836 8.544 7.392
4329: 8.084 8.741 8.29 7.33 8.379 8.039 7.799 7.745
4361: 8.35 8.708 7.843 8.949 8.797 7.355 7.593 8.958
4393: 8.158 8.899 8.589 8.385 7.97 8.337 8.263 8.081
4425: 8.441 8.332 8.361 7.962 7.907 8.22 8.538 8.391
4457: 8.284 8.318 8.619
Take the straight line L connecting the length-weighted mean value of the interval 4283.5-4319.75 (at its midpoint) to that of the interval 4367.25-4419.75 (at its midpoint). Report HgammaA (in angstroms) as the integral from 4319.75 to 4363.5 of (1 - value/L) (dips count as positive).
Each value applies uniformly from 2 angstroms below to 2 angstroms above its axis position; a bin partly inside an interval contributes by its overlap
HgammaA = -3.8 angstroms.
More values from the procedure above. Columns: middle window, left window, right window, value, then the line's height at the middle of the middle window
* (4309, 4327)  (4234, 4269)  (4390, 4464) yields 1.66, 8.03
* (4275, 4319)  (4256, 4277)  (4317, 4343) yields 4.94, 7.76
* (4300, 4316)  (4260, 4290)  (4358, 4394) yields 3.64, 7.69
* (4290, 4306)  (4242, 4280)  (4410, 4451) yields 2.19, 7.69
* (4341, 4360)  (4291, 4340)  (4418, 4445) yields -1.05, 7.53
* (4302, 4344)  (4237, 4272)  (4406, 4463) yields 3.05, 7.93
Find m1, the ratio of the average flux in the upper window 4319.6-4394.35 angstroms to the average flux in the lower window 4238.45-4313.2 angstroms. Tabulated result 1.13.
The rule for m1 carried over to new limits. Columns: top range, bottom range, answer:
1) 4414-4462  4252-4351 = 1.11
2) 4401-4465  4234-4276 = 1.08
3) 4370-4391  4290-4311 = 1.30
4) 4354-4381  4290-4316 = 1.29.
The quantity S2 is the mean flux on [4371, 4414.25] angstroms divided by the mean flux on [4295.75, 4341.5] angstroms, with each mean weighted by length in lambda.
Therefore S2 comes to 1.16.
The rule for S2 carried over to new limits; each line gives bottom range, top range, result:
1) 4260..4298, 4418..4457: 1.12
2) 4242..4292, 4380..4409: 1.10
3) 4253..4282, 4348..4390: 1.09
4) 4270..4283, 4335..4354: 1.11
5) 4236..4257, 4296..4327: 0.86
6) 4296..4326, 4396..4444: 1.23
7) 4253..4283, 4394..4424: 1.11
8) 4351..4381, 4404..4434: 1.00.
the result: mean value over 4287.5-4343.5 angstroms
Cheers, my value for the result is 7.25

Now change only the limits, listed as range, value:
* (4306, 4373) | 7.81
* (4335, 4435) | 8.24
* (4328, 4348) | 8.16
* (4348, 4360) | 7.89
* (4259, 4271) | 7.67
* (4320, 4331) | 7.96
